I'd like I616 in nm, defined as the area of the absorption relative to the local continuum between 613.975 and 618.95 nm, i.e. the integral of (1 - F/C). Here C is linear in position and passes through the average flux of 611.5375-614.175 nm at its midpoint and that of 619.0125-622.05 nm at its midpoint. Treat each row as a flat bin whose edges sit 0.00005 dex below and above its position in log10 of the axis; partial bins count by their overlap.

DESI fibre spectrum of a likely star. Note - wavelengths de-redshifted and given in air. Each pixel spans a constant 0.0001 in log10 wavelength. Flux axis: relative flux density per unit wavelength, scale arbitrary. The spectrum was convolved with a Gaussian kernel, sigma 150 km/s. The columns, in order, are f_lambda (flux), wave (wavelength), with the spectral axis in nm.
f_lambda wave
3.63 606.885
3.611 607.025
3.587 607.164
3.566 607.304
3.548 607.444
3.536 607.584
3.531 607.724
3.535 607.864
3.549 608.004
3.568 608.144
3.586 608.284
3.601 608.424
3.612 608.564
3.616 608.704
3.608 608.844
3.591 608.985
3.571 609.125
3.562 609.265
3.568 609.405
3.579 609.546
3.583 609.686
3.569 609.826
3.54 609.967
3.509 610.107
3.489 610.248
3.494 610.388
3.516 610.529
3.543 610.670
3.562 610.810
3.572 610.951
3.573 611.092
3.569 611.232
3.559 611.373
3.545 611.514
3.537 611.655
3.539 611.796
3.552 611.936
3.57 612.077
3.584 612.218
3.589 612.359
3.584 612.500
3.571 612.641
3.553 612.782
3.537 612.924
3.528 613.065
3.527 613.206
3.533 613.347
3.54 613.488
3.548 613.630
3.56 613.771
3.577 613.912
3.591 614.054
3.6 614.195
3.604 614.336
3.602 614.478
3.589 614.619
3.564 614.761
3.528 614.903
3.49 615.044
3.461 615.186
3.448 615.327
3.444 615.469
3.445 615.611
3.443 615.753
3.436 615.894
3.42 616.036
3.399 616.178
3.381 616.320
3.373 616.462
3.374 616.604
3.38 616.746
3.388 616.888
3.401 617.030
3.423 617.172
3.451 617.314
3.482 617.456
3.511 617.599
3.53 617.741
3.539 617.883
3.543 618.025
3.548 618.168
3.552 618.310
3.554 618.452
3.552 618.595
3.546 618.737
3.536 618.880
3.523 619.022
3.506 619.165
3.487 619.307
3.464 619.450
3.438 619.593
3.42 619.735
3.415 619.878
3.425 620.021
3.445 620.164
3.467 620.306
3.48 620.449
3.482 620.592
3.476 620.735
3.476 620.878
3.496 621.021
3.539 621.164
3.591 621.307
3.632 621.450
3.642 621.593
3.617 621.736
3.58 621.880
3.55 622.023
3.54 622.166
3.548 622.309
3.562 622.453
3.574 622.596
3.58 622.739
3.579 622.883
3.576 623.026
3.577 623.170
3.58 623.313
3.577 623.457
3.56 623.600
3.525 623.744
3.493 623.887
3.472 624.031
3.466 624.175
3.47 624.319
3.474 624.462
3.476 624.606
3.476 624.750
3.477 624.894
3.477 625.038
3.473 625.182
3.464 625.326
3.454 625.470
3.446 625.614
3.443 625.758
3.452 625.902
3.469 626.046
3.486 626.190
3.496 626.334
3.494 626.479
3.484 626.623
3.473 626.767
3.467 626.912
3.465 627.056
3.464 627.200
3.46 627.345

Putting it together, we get 0.061 nm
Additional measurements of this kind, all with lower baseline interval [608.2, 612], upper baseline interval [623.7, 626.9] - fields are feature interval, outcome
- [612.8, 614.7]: -0.01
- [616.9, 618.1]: 0.01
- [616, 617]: 0.04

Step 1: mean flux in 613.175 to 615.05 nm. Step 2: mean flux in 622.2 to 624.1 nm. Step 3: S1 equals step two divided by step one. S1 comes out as 1.0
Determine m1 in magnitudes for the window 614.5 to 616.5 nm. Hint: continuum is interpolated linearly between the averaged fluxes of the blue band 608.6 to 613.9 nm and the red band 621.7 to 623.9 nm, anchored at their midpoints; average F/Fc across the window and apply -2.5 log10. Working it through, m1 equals 0.03 mag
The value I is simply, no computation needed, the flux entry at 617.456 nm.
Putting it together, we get 3.482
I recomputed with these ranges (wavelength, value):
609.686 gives 3.583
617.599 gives 3.511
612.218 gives 3.584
